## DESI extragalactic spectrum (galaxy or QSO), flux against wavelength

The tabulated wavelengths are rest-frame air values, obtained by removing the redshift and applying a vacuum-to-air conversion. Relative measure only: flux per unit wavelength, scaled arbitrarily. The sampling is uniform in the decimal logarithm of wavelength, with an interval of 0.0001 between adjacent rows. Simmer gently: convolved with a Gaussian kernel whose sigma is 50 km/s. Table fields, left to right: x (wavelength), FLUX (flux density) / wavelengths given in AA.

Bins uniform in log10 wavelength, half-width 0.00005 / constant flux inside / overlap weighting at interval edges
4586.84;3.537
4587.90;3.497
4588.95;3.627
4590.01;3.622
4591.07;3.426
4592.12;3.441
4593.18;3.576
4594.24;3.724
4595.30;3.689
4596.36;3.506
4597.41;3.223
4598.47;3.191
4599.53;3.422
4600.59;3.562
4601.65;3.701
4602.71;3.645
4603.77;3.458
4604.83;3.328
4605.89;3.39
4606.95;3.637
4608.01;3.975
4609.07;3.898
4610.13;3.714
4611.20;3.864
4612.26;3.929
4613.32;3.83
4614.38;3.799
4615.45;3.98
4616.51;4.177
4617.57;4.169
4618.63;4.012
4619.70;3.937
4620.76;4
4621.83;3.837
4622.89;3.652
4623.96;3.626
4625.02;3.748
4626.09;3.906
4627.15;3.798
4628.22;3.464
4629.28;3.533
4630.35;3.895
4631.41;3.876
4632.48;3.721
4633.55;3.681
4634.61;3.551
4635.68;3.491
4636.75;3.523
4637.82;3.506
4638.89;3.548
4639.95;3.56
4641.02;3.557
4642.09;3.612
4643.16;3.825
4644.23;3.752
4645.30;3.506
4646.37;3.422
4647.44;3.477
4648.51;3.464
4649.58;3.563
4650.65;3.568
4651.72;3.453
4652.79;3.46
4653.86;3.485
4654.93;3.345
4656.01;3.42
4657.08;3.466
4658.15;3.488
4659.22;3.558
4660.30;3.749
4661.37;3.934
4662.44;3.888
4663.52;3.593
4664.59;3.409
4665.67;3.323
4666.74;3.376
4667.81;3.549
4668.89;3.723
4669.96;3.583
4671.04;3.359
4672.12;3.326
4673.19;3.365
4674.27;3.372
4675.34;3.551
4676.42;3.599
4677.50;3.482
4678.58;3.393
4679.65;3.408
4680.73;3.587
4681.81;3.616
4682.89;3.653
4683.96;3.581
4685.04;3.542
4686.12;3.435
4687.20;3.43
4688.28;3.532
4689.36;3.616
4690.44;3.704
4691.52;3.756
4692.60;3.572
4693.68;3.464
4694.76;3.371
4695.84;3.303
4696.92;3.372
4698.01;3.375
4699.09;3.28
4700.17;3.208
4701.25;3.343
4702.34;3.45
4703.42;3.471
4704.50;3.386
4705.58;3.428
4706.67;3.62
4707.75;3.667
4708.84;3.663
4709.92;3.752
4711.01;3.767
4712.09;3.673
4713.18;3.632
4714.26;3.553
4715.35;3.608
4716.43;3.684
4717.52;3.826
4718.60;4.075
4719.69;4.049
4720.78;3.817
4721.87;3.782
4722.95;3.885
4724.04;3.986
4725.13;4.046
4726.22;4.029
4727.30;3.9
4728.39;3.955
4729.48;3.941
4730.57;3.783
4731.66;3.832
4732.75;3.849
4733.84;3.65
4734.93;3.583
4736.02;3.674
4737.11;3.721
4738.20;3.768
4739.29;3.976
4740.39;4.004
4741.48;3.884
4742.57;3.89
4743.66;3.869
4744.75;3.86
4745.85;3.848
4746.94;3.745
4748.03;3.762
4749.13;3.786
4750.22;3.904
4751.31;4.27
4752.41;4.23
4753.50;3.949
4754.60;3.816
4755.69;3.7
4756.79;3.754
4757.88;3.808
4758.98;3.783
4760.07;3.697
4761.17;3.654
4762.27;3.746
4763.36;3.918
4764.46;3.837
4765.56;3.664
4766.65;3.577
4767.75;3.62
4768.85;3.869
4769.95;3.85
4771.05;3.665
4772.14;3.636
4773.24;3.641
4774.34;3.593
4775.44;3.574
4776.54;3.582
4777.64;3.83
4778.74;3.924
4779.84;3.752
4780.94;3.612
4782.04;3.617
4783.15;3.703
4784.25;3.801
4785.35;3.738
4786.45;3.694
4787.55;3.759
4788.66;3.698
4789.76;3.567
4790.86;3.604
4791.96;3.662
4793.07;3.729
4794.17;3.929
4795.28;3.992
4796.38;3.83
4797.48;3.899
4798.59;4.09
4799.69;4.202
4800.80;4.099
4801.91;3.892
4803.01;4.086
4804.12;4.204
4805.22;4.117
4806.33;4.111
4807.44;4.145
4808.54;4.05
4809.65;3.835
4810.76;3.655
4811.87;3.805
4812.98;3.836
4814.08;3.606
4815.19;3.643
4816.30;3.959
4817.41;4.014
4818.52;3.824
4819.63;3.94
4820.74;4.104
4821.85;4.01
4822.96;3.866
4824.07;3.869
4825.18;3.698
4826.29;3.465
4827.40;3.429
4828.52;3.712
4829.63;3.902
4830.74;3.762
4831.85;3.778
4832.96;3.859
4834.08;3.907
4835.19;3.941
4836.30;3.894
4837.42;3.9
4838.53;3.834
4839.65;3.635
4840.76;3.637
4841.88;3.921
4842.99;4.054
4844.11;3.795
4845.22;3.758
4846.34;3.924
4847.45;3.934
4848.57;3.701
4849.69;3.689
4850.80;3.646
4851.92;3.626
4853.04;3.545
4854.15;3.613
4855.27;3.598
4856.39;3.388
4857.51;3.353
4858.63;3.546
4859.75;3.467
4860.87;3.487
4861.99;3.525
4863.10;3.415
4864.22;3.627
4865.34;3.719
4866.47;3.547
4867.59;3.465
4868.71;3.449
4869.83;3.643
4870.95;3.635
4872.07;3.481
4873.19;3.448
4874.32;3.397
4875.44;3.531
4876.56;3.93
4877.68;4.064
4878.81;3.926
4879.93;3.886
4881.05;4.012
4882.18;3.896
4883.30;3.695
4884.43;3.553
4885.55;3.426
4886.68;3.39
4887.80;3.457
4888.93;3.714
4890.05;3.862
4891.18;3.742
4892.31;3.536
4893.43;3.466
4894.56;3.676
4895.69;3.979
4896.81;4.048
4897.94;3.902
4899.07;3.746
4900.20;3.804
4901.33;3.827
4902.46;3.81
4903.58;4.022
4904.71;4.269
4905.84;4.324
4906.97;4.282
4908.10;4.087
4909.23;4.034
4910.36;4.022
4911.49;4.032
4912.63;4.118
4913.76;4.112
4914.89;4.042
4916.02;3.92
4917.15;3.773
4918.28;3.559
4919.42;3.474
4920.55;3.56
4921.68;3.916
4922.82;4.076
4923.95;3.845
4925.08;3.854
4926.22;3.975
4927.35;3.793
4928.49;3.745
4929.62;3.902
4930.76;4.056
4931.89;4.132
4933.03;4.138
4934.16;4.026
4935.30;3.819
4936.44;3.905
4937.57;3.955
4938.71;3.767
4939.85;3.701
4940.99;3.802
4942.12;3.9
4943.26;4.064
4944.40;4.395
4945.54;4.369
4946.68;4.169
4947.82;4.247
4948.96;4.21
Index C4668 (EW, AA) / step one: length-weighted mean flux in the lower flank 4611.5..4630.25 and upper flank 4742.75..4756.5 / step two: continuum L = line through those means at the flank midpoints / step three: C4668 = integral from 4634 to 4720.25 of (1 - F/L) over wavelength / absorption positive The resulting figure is 7.2 AA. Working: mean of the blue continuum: 3.85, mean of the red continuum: 3.89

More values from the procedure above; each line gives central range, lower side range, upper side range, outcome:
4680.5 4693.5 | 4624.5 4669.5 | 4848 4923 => 0.1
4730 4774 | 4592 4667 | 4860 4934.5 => -1.0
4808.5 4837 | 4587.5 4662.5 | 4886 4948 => 0.0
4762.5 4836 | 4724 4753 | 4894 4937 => 1.6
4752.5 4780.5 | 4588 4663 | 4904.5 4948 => 0.4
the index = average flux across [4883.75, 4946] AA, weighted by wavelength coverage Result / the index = 3.88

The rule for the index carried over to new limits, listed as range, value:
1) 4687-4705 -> 3.45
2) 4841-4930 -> 3.76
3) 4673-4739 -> 3.63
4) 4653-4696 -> 3.52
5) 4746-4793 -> 3.75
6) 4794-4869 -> 3.79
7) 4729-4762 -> 3.83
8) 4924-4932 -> 3.91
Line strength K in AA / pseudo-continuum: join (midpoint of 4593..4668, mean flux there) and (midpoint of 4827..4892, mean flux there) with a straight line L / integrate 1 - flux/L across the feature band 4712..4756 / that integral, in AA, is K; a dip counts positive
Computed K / -2.30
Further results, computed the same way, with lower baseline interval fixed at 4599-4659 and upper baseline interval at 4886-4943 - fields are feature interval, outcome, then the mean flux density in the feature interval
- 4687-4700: 0.8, 3.47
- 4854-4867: 1.1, 3.52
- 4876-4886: 0.1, 3.83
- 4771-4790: 0.4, 3.69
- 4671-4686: 0.9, 3.49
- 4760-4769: 0.1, 3.73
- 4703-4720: 0.2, 3.68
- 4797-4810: -0.9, 4.06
